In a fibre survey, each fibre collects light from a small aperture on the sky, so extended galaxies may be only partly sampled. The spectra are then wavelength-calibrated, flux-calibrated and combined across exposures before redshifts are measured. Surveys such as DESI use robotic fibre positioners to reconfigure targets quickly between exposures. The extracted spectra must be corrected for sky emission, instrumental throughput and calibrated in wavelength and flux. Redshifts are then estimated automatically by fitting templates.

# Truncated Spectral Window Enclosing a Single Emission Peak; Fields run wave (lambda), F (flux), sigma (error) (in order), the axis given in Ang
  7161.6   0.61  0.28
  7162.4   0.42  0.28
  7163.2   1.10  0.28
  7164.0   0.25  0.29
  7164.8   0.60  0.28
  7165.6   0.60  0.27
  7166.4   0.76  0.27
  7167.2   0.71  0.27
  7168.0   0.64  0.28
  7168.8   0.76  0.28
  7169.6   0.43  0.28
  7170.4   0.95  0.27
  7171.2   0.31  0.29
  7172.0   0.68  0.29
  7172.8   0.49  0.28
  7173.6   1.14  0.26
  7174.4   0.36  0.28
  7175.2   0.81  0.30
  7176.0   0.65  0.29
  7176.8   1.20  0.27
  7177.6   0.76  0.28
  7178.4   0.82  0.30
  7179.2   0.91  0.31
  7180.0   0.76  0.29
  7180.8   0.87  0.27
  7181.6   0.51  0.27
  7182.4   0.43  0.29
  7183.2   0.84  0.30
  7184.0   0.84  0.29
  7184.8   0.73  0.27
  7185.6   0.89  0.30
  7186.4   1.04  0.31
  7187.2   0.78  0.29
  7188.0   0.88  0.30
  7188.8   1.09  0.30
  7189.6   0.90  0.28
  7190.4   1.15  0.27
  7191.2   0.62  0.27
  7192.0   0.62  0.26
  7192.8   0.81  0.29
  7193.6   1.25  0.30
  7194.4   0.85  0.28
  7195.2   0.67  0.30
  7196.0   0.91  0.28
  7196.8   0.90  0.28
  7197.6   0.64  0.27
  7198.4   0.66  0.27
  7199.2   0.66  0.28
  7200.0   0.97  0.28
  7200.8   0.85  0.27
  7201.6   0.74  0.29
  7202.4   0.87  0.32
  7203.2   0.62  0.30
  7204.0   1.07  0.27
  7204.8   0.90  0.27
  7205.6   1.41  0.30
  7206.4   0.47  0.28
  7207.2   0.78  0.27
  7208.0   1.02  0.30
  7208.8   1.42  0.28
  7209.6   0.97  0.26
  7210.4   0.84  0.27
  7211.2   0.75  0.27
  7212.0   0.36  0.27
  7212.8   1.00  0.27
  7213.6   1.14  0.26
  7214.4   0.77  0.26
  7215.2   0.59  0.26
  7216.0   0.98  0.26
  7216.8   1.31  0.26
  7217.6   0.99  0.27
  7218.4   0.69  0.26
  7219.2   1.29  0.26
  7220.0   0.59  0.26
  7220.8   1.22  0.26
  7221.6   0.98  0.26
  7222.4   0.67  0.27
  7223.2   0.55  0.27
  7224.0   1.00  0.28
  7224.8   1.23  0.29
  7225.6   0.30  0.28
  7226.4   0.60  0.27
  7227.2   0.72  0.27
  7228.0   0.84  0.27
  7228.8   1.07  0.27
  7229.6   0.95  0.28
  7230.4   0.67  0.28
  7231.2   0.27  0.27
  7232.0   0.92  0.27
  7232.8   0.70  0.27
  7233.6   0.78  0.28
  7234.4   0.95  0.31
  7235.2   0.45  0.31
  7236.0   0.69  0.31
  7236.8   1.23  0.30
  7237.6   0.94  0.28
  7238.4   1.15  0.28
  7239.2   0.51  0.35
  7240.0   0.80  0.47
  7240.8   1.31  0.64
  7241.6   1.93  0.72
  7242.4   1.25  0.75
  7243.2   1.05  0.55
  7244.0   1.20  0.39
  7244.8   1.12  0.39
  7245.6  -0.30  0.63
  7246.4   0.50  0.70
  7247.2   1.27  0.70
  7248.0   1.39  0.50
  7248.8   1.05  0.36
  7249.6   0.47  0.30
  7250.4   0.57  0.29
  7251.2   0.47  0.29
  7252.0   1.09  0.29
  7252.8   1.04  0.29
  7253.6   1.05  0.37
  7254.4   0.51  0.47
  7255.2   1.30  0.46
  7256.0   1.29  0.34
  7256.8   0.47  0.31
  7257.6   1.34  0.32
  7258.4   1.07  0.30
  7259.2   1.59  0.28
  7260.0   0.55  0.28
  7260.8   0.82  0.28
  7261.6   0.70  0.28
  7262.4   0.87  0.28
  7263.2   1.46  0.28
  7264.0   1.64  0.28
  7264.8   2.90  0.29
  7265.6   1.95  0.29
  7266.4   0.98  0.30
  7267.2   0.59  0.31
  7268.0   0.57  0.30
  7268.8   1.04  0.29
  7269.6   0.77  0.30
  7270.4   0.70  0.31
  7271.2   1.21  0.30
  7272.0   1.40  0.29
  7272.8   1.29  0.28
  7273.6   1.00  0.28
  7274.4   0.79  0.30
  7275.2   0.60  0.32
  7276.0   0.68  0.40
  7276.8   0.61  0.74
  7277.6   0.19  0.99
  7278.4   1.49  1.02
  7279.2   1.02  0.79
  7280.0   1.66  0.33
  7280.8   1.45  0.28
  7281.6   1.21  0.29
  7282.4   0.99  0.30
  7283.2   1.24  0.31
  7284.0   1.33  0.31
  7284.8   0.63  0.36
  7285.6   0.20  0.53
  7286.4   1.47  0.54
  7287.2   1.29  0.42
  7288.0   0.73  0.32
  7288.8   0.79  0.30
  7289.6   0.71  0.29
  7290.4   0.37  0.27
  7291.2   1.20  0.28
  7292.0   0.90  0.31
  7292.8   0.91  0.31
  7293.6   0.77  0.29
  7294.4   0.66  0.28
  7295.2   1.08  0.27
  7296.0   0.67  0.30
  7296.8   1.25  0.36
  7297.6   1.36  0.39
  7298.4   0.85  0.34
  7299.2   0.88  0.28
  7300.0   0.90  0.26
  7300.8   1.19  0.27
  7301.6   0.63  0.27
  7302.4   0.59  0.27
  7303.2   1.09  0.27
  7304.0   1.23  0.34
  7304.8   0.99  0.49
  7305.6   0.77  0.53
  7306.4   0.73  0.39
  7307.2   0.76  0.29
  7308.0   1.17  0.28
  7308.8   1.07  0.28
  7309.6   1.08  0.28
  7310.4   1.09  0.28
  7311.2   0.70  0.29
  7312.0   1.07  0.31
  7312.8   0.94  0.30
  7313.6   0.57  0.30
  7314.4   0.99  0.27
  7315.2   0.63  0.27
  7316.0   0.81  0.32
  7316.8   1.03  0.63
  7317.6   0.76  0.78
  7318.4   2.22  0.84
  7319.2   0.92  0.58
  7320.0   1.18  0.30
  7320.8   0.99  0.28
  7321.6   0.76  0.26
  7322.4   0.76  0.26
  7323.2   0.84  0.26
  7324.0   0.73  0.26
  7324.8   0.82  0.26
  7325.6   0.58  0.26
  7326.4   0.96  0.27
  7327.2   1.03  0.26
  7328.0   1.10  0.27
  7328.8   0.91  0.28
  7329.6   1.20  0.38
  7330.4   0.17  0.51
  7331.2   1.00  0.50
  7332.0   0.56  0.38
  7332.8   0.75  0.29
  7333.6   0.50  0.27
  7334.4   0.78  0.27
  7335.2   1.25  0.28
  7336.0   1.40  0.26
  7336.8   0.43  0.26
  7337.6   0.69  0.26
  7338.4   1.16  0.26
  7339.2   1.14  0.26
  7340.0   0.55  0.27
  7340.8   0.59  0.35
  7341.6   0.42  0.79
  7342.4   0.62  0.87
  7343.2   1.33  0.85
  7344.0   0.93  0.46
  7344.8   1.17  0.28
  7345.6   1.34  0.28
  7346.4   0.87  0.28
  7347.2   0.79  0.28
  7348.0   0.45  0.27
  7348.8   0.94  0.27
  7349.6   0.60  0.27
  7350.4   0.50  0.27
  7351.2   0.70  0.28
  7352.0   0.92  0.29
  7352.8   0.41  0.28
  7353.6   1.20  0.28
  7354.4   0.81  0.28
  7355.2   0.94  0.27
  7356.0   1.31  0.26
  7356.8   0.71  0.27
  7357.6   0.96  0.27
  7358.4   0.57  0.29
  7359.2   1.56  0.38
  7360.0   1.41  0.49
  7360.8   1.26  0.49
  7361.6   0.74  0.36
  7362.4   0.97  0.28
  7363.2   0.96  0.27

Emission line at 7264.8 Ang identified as [S II] 6716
